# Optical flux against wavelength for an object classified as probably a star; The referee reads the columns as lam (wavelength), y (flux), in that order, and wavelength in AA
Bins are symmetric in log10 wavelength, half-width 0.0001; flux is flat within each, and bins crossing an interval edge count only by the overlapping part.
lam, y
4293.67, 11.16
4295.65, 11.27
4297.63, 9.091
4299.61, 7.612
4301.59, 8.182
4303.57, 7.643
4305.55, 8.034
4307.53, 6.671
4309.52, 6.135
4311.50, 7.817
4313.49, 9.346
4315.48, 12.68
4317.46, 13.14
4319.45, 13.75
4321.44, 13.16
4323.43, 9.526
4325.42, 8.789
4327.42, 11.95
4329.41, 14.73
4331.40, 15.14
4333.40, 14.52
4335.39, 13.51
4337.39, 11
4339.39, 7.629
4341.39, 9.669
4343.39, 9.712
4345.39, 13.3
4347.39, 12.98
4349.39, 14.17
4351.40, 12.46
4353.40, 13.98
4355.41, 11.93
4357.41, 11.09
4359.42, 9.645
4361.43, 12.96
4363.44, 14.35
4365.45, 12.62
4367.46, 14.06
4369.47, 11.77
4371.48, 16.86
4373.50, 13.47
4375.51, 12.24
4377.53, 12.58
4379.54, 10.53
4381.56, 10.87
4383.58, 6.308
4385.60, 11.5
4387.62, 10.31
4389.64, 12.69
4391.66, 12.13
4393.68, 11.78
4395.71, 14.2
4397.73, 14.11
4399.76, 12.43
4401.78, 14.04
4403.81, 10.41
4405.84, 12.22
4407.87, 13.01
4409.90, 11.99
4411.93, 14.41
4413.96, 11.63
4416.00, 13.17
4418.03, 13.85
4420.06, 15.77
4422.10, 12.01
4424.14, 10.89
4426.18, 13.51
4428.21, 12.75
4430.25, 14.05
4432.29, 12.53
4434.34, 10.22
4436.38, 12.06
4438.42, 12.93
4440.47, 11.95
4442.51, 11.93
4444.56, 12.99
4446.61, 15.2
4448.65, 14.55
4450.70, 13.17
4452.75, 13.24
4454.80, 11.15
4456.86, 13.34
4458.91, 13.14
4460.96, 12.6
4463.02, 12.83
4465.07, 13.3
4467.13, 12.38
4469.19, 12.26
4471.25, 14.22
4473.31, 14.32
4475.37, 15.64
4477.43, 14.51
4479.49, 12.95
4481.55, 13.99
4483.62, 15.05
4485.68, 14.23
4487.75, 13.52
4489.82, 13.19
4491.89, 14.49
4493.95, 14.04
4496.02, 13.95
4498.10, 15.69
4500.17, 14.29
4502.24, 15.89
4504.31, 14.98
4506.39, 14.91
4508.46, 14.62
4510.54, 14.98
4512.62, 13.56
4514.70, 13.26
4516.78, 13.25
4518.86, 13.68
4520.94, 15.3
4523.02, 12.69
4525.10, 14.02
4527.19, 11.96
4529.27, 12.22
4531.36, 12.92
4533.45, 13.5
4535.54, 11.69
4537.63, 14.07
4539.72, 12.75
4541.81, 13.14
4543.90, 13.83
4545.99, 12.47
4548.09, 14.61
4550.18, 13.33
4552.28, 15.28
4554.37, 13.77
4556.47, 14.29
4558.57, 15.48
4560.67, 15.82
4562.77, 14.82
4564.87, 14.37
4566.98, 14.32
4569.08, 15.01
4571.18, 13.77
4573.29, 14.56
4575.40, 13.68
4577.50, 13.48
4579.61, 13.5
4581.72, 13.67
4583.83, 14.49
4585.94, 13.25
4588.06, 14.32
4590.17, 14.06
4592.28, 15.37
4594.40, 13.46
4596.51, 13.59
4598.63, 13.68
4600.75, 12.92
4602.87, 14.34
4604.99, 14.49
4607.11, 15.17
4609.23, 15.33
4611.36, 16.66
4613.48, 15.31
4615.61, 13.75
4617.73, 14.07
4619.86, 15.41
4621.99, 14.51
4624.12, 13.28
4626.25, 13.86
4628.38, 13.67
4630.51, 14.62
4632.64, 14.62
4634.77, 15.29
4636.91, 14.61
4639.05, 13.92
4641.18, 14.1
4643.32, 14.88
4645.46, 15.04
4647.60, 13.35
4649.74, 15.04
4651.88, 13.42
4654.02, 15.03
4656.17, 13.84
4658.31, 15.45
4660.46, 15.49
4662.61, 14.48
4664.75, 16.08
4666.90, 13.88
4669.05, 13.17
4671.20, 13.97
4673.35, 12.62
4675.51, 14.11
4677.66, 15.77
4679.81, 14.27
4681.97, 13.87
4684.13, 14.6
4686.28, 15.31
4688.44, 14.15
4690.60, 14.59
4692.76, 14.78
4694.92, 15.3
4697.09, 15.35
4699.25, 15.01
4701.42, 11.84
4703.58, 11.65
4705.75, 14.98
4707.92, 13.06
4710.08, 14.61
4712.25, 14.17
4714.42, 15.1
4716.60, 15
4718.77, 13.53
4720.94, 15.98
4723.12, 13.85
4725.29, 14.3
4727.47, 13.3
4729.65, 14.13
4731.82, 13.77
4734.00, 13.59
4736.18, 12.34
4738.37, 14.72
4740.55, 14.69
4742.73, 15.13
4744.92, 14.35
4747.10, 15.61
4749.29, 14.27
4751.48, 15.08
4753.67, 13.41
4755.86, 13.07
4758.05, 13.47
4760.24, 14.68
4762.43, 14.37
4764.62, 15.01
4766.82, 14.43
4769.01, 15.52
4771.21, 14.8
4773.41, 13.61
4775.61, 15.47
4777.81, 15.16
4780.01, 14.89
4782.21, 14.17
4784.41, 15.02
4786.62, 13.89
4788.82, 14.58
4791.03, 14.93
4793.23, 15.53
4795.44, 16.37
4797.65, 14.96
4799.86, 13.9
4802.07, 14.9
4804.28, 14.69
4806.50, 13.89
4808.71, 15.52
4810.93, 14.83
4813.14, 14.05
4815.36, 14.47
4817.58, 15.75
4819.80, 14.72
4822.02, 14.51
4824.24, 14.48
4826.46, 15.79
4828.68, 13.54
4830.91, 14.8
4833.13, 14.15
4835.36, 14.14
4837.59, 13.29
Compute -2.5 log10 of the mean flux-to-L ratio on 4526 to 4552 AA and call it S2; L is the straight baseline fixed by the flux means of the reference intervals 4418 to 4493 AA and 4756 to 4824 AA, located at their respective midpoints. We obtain 0.04 mag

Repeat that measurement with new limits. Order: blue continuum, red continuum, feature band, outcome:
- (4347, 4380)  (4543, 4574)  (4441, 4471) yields 0.05 mag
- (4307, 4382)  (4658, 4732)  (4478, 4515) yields -0.11 mag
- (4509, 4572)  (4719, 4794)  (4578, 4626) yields -0.02 mag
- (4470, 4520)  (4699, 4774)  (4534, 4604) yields 0.02 mag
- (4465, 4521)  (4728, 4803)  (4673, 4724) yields 0.01 mag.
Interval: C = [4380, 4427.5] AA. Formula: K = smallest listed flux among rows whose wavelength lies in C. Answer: 6.308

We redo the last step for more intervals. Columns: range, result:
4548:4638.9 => 12.92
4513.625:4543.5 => 11.69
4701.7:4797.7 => 11.65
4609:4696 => 12.62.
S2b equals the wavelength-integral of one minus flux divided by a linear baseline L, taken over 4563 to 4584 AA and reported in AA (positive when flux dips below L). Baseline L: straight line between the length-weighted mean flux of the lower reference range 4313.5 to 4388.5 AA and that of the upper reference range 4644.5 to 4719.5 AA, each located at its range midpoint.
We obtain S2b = -0.8 AA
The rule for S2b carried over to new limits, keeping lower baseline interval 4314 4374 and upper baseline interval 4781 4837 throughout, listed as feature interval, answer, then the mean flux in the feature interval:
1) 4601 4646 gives -2.56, 14.6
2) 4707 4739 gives 0.41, 14.1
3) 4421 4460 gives 0.59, 12.7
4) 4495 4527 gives -2.46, 14.3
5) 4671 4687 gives -0.28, 14.3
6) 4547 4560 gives -1.00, 14.5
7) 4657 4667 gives -0.84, 15.2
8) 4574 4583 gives -0.04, 13.6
